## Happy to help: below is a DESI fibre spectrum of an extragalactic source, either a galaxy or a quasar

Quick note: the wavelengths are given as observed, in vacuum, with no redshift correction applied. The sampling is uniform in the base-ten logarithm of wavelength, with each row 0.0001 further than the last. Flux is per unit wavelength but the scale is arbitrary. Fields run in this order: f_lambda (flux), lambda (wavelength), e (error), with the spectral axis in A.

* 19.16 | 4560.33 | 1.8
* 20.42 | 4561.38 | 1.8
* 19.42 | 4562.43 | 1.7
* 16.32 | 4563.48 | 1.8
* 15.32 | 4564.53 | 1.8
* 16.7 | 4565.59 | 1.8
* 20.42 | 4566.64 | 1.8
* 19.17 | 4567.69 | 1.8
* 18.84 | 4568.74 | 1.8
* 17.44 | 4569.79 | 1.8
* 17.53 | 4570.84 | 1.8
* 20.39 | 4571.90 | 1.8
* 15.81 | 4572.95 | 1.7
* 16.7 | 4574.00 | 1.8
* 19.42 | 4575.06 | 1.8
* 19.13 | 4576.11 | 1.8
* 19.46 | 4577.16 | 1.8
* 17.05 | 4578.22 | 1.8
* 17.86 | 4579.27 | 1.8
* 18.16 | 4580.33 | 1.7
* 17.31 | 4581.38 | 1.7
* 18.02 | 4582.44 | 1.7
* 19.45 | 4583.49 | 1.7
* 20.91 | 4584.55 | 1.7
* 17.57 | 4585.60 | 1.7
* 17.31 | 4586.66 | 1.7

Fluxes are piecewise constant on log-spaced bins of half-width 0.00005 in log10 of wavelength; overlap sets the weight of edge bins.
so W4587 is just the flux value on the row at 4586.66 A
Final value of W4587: 17.31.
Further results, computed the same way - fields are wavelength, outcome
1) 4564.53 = 15.32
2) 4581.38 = 17.31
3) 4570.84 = 17.53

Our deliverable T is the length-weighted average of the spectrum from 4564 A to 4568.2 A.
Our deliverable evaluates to 17.9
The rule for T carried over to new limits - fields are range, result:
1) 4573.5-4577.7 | 18.7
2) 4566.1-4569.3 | 19.5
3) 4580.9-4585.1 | 18.9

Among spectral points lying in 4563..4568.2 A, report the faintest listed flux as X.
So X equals 15.32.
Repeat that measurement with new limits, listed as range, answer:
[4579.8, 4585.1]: 17.31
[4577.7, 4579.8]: 17.05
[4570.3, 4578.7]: 15.81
